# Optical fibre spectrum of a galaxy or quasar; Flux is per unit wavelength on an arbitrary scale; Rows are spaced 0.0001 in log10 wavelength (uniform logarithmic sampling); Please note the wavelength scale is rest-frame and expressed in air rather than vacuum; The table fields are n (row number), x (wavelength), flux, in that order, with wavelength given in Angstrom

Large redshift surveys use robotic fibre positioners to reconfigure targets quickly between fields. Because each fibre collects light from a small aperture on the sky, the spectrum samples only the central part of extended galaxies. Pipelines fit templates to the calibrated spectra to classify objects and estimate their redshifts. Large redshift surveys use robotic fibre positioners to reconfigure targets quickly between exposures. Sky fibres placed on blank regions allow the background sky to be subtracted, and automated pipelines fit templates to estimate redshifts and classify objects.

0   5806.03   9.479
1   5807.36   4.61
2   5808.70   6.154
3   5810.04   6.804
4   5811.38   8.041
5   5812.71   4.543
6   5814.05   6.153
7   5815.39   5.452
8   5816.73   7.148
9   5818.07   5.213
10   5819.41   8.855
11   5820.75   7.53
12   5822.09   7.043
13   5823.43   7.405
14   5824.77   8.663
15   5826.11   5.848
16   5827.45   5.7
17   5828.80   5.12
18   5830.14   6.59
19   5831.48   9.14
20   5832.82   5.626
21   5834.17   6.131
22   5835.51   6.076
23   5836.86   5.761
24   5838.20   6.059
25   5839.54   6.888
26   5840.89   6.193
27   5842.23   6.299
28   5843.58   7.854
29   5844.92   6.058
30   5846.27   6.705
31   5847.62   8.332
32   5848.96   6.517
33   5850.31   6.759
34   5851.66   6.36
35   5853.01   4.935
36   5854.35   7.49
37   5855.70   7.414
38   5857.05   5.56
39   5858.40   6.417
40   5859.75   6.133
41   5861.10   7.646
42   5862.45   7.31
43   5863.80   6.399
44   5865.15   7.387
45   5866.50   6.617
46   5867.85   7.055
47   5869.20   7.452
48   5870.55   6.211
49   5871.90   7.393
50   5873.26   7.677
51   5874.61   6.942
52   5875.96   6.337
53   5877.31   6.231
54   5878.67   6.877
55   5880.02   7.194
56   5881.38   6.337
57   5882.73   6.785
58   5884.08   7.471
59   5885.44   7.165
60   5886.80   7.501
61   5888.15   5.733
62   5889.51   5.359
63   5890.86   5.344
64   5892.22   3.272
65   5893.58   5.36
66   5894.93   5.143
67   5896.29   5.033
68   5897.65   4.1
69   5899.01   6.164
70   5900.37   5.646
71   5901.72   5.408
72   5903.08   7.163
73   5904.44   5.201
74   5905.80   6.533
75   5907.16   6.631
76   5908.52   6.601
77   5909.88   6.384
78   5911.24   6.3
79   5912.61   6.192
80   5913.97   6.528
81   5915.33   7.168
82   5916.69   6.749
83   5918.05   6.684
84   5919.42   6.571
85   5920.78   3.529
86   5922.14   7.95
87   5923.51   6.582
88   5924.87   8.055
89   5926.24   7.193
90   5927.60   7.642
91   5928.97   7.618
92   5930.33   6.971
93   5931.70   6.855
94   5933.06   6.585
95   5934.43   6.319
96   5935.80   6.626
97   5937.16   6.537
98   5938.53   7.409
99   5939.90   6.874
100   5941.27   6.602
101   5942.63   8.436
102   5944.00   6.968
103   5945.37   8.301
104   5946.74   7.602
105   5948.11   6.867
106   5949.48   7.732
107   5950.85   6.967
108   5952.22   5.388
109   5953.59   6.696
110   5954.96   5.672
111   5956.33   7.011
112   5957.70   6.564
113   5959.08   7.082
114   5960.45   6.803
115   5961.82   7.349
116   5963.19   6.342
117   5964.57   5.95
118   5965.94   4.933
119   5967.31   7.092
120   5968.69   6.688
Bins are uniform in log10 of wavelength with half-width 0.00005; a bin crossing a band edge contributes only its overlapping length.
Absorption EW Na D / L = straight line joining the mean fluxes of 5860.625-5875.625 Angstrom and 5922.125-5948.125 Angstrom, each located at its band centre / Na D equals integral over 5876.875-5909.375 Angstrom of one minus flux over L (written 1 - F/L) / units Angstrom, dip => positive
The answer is 5.05 Angstrom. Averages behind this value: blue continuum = 7.08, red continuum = 7.19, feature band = 6.01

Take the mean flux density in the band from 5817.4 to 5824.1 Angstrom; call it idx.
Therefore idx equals 7.21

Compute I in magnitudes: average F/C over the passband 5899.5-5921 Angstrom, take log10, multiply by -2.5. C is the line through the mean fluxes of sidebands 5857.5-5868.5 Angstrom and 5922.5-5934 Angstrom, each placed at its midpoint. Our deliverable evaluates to 0.13 mag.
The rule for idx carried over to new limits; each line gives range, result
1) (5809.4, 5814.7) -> 6.39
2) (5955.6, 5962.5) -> 6.95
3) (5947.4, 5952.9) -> 6.74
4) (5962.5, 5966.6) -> 5.75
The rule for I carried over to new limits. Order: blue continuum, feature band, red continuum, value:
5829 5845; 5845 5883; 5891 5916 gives -0.09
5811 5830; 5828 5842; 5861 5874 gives 0.07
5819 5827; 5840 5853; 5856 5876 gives 0.07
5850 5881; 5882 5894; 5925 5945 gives 0.14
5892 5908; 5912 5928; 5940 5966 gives -0.12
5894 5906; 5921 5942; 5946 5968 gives -0.14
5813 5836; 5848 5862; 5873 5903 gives -0.04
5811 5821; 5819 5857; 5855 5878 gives -0.01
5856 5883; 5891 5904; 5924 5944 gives 0.30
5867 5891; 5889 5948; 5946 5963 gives 0.06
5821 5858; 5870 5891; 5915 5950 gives 0.02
